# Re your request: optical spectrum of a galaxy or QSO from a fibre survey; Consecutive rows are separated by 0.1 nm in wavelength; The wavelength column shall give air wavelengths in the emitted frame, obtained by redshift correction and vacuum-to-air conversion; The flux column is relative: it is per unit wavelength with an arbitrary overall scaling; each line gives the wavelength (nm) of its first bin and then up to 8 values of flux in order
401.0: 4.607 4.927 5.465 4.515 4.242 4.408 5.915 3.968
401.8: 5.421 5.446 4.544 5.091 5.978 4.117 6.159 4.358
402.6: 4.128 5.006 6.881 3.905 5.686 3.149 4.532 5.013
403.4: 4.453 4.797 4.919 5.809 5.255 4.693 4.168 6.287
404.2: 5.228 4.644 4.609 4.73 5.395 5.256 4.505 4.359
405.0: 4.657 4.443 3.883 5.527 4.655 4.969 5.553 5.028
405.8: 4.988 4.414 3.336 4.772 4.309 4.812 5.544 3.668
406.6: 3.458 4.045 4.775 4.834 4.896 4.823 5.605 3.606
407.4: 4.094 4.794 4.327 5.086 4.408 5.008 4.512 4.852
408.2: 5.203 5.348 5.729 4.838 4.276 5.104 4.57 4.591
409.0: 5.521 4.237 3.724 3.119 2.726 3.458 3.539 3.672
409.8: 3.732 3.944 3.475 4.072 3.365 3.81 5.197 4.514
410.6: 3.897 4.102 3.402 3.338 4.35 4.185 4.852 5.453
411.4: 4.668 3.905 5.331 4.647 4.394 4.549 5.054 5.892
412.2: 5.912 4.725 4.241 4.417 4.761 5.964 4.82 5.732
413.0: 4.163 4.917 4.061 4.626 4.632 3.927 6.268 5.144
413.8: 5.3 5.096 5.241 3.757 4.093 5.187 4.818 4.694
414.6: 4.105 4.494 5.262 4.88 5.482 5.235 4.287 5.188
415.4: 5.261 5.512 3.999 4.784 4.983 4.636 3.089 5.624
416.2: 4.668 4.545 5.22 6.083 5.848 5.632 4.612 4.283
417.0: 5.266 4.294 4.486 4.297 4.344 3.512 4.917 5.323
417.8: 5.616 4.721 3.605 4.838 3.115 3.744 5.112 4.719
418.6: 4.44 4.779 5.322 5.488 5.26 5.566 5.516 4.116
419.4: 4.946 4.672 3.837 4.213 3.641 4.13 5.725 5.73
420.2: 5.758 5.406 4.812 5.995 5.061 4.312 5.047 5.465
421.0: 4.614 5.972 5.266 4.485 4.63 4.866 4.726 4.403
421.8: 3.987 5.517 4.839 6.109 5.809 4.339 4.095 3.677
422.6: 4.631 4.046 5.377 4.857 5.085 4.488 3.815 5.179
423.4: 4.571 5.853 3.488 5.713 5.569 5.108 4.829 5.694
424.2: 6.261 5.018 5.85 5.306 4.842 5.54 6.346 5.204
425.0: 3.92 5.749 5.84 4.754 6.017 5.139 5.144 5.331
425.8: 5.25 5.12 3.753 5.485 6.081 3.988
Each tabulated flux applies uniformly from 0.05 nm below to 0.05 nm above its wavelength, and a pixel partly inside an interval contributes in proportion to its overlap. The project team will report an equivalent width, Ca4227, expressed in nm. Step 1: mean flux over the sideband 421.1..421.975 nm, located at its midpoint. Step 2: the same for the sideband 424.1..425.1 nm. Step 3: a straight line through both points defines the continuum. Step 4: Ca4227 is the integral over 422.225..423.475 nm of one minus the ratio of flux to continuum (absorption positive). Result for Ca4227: 0.123 nm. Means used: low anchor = 4.81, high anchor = 5.4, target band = 4.57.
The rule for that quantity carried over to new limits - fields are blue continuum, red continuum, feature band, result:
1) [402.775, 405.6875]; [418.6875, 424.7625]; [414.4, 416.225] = 0.06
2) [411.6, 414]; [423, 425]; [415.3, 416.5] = 0.04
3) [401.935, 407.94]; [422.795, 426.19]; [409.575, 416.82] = 0.38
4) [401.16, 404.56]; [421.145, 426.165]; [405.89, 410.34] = 0.53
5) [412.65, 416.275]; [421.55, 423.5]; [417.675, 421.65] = -0.07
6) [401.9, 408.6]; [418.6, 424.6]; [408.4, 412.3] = 0.42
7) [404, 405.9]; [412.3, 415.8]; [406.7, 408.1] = 0.06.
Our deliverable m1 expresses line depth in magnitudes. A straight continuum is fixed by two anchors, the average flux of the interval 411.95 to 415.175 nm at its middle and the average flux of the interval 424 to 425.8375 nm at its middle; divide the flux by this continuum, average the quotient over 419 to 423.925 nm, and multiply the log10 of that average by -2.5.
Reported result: 0.08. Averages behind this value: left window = 4.9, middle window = 4.88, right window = 5.39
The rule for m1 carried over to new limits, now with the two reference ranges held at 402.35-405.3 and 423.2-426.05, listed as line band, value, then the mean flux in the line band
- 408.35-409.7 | 0.17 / 4.24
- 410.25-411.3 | 0.18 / 4.23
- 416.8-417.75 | 0.13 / 4.53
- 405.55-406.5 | 0.05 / 4.69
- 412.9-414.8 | 0.07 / 4.74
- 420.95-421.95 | 0.07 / 4.85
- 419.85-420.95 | -0.02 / 5.22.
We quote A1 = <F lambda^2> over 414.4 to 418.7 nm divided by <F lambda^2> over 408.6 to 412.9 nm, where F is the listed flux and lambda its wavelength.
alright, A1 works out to 1.1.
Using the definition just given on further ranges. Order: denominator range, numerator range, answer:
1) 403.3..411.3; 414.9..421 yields 1.13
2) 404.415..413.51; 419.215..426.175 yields 1.18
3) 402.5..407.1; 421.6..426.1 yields 1.16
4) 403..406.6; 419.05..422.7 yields 1.11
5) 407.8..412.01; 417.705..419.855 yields 1.12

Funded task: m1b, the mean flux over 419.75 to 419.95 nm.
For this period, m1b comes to 3.89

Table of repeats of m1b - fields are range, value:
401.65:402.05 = 4.84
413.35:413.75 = 4.99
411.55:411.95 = 4.73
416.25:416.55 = 5.28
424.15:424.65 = 5.46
